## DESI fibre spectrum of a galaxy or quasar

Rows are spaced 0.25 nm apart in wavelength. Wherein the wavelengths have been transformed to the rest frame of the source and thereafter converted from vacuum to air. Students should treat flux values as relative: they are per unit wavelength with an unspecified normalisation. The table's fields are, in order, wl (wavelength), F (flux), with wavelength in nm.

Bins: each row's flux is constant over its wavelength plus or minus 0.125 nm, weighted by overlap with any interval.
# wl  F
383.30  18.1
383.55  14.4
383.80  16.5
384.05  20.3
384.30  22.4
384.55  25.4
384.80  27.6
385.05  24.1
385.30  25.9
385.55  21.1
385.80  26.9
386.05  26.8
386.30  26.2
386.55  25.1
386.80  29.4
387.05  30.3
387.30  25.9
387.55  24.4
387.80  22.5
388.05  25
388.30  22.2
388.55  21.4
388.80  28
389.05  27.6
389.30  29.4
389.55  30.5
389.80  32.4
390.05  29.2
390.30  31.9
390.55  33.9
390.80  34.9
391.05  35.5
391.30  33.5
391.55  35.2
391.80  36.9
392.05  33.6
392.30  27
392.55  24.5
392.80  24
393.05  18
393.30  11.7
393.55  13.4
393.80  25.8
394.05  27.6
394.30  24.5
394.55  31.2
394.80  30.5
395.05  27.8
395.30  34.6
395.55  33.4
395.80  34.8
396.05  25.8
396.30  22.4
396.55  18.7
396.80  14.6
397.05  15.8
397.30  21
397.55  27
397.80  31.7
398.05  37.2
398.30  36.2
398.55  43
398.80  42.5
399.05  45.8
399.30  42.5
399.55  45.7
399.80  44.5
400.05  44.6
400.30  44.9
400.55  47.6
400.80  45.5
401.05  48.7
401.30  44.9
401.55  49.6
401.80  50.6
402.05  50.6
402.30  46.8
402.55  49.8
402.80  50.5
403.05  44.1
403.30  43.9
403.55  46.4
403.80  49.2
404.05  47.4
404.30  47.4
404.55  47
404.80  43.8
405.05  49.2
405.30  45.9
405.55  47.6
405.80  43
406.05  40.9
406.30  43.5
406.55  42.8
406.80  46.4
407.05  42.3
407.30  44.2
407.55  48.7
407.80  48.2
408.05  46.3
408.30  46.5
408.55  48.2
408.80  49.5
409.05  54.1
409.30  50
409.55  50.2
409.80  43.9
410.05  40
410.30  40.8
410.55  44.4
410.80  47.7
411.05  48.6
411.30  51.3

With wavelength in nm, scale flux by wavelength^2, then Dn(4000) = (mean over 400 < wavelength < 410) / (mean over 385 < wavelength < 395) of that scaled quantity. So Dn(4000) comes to 1.9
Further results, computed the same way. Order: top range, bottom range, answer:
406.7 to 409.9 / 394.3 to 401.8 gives 1.40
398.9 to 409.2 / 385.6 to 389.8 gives 1.91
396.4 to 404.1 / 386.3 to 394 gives 1.57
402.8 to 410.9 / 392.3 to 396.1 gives 1.90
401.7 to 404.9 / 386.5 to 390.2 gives 1.90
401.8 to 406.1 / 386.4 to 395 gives 1.82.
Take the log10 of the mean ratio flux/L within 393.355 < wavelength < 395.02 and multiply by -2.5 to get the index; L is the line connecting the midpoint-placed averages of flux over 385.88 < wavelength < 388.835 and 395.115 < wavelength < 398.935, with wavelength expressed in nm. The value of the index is 0.13 mag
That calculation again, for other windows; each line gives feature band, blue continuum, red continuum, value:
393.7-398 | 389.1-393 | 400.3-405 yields 0.38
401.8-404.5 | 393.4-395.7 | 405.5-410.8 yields -0.22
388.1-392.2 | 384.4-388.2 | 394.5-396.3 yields -0.11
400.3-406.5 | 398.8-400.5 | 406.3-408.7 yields -0.04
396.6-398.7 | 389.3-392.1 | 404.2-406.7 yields 0.35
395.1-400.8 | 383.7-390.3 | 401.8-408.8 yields 0.12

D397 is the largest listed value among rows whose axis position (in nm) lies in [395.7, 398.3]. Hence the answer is 37.2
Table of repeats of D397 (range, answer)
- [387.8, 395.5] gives 36.9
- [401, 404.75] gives 50.6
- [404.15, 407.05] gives 49.2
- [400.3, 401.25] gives 48.7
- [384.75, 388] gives 30.3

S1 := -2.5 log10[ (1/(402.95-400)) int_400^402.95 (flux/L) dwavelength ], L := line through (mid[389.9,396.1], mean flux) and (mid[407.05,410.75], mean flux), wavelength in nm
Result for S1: -0.24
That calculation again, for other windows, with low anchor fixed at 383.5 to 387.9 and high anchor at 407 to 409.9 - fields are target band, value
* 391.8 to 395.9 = 0.225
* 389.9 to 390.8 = -0.105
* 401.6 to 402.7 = -0.195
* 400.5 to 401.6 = -0.171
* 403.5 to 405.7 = -0.077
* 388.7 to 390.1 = -0.052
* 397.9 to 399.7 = -0.104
